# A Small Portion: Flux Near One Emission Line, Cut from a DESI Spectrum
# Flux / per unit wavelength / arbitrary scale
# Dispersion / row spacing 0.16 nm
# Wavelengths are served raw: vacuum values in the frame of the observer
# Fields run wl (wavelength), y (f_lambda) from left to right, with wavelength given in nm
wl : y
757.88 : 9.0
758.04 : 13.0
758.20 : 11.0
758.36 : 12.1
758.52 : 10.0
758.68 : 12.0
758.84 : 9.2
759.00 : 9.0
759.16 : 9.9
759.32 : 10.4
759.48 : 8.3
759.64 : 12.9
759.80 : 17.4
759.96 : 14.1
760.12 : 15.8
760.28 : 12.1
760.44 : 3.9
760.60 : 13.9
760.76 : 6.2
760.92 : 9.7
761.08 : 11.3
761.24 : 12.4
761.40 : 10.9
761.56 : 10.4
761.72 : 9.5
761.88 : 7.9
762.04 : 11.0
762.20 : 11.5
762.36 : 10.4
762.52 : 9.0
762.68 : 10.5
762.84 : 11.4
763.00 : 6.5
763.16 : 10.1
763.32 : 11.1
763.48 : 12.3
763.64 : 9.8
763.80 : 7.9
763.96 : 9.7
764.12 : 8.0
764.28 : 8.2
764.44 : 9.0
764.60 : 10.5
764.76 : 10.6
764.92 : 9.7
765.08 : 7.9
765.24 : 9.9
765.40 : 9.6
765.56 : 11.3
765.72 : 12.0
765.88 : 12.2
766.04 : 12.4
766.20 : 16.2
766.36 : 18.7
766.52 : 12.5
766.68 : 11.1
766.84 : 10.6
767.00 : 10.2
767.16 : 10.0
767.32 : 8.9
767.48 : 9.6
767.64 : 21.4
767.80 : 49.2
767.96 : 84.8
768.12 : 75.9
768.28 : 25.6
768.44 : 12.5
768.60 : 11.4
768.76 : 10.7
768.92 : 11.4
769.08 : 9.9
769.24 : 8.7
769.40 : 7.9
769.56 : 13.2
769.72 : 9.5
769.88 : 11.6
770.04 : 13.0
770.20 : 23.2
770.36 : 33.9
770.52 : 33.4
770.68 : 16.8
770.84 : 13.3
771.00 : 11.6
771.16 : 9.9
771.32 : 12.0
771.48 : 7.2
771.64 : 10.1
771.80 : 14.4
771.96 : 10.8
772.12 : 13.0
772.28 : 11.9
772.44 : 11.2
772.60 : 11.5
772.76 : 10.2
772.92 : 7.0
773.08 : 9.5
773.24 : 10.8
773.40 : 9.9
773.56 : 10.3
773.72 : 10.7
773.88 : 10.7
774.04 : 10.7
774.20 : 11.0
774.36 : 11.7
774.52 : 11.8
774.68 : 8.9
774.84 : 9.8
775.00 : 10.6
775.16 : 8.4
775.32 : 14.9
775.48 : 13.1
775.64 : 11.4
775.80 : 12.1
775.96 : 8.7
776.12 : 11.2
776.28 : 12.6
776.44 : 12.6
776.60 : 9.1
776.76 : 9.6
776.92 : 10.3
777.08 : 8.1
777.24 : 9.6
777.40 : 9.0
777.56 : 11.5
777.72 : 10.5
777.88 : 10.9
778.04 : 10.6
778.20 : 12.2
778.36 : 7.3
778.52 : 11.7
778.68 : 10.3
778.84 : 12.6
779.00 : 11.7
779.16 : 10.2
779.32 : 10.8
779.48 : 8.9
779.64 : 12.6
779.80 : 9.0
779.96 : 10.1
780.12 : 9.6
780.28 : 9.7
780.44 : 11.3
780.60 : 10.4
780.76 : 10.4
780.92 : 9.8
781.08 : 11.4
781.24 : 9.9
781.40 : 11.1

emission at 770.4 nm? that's [N II]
